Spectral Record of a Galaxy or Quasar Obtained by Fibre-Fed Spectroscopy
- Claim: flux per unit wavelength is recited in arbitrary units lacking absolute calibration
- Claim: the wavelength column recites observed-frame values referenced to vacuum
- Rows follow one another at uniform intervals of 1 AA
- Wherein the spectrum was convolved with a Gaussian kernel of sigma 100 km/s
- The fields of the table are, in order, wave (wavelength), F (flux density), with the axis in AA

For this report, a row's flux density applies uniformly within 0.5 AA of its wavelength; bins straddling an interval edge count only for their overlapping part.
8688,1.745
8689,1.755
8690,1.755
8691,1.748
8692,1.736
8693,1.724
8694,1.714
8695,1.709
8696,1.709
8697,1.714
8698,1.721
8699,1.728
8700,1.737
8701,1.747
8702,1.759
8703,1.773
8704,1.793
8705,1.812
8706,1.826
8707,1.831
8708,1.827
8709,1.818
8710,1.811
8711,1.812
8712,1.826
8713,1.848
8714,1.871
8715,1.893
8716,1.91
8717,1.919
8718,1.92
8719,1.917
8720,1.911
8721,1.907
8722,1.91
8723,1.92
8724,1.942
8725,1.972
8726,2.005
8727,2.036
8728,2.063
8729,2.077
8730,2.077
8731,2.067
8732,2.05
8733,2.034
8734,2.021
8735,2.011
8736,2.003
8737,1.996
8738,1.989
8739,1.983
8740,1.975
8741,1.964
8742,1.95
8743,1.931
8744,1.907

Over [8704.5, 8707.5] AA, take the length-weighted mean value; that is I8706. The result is 1.82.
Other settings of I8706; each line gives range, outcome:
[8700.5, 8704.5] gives 1.77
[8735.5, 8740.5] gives 1.99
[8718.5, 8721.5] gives 1.91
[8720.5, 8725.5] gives 1.93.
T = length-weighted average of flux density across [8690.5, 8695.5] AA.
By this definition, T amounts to 1.73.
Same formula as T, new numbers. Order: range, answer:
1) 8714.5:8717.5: 1.91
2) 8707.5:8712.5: 1.82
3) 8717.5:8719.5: 1.92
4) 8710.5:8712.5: 1.82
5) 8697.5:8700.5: 1.73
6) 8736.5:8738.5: 1.99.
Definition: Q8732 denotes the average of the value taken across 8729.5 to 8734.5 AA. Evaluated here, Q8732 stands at 2.05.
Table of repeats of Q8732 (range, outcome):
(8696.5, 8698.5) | 1.72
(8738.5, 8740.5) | 1.98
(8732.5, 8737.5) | 2.01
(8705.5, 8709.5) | 1.83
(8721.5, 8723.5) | 1.92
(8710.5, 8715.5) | 1.85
